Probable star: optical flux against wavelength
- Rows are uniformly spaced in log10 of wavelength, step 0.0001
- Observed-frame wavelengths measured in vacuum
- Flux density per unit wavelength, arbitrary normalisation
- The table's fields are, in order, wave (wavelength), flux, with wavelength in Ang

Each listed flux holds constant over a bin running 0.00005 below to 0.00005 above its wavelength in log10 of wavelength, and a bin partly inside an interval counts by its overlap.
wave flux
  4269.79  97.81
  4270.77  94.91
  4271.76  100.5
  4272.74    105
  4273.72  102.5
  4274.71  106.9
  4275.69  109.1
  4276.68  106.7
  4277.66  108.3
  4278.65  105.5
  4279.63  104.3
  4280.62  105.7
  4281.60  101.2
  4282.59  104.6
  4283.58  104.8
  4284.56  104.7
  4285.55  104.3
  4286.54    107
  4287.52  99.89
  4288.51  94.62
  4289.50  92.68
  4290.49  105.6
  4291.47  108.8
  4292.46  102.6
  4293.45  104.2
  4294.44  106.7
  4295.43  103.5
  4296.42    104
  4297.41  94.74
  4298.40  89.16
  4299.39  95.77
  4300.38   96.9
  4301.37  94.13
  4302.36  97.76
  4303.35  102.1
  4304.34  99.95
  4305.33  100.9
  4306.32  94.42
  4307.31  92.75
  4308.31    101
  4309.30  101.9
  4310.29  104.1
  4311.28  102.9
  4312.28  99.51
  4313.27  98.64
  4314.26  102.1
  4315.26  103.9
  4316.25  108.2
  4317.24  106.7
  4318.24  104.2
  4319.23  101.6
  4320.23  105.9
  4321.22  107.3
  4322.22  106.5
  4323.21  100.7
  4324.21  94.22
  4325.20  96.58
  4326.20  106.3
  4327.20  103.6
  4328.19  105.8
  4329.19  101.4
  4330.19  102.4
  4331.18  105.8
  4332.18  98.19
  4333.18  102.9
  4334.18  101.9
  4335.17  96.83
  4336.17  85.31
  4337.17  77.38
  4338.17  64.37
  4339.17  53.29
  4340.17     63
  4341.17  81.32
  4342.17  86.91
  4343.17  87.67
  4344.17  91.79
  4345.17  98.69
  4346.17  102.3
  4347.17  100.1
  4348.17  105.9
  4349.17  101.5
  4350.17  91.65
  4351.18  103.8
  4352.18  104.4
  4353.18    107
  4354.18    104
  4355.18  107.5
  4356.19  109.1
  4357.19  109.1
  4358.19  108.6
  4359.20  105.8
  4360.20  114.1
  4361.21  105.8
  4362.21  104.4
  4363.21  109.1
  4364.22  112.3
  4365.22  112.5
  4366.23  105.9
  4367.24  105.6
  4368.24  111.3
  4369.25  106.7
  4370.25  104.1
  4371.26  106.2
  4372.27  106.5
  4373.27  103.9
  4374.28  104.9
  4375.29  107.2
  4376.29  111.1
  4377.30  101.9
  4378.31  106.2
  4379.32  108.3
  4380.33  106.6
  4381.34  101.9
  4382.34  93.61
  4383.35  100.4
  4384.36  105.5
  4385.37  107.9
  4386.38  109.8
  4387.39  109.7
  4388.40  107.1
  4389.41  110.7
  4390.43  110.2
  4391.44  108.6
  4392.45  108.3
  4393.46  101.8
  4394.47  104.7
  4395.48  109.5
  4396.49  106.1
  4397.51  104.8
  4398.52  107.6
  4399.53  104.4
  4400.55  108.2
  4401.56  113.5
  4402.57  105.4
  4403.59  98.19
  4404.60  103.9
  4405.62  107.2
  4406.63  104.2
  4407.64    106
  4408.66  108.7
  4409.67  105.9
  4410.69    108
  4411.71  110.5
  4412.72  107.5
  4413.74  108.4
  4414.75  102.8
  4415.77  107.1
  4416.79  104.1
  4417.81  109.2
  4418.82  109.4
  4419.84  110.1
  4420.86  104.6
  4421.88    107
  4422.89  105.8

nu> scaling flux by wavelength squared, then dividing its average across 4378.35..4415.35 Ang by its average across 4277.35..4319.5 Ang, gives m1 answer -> 1.10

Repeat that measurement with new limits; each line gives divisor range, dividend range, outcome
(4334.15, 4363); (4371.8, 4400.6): 1.13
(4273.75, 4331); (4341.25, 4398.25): 1.06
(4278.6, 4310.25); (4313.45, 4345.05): 0.96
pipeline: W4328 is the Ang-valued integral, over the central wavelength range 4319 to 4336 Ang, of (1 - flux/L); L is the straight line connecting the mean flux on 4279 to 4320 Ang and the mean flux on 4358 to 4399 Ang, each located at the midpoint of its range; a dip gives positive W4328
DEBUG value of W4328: 0.2 Ang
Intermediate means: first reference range 101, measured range 102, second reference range 107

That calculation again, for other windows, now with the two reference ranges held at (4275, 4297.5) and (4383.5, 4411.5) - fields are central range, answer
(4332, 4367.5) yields 2.6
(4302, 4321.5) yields 0.5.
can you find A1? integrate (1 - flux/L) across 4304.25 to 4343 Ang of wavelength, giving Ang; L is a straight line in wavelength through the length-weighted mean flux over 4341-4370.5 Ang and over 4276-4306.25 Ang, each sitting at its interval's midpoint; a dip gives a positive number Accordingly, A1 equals 2.3 Ang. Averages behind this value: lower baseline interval 102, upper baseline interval 104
